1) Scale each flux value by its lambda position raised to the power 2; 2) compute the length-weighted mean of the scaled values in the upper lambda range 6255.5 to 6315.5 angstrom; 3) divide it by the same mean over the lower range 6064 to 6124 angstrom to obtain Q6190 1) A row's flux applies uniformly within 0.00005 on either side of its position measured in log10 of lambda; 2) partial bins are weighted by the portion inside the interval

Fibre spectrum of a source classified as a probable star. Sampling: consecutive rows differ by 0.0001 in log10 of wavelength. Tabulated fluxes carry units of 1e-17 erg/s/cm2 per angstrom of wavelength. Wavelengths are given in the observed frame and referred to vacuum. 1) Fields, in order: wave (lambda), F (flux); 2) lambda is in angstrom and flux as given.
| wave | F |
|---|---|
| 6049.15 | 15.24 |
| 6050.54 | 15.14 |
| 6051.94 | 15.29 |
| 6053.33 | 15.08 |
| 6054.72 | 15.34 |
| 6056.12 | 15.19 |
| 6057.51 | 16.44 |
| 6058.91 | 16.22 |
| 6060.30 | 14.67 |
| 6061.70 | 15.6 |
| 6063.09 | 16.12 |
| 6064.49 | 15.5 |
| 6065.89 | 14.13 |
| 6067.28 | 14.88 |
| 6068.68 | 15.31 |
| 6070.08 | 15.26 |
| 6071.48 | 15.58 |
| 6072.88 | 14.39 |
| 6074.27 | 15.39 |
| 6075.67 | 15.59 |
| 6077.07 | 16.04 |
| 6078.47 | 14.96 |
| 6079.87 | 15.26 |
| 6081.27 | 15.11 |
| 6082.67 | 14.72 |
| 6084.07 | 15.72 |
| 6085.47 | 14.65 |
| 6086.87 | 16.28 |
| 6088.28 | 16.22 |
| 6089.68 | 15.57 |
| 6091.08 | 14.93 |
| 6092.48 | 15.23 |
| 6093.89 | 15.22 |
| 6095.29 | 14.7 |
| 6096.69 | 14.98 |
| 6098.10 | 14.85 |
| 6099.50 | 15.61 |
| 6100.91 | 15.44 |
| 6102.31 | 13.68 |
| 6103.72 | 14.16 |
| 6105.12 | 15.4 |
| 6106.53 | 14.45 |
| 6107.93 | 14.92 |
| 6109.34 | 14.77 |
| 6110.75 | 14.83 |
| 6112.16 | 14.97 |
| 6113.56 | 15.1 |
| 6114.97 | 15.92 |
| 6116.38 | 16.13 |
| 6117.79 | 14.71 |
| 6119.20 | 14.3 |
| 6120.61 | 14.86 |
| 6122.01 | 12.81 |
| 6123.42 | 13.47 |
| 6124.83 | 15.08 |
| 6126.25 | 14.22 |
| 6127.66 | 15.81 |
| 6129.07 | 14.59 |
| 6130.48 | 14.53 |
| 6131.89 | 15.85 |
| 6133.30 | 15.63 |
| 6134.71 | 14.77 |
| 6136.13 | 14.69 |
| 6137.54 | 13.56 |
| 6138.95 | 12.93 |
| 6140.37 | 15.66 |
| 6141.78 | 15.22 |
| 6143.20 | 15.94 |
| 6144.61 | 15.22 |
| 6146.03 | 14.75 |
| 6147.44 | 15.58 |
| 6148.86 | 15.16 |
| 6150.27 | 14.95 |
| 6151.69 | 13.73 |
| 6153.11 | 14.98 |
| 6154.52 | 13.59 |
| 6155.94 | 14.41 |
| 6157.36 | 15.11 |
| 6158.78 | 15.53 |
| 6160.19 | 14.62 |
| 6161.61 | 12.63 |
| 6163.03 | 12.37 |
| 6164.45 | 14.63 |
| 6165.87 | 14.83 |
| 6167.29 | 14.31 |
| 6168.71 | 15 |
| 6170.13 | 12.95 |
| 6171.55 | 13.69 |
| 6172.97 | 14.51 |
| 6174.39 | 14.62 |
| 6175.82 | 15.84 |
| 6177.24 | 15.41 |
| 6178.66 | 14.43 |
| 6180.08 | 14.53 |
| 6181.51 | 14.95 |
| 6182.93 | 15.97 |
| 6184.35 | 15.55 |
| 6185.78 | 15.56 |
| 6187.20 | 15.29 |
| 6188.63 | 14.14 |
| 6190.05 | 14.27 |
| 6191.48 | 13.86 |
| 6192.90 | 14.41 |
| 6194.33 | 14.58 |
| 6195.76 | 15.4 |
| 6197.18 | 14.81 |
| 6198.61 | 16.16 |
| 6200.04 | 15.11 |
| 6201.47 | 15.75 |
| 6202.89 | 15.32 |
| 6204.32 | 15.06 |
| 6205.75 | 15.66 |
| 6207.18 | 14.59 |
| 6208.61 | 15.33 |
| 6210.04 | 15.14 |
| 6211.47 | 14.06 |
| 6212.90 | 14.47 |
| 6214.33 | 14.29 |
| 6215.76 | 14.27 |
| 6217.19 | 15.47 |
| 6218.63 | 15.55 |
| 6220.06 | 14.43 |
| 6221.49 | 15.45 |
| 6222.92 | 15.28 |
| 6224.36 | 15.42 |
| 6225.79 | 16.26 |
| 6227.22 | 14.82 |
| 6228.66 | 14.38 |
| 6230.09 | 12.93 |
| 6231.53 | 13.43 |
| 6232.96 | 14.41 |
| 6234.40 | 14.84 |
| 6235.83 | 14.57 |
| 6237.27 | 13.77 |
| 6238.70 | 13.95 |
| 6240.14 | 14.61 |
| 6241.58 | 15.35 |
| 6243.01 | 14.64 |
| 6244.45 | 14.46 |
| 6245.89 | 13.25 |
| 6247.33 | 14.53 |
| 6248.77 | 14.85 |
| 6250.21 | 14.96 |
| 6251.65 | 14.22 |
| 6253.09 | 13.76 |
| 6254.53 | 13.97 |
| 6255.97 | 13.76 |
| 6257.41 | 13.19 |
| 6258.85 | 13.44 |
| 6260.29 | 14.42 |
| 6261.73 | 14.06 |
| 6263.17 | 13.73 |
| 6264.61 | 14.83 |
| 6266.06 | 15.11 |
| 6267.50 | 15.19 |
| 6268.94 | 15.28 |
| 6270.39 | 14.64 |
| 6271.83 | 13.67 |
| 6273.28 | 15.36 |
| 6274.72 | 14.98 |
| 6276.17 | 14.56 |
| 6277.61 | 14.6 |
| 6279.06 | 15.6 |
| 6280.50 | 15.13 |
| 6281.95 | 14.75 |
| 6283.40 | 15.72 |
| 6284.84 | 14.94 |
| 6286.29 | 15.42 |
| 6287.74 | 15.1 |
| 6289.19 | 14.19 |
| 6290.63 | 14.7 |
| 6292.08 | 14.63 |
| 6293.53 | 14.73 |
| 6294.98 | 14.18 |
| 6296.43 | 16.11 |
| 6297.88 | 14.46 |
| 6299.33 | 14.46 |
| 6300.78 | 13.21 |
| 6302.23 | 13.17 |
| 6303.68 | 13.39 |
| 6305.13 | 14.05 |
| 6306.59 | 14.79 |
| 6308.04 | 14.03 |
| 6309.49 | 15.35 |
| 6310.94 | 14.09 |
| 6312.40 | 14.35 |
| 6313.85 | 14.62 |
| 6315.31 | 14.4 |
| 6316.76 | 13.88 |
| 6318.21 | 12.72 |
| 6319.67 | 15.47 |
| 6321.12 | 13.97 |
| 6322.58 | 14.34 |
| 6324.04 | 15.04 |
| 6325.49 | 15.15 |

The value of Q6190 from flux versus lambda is 1.03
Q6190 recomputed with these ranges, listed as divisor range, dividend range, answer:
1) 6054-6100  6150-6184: 0.97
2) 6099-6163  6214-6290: 1.03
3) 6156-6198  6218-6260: 1.01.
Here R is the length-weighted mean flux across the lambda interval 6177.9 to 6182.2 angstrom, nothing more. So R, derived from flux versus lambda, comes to 14.6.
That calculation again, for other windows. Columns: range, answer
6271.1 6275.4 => 14.7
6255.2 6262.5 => 13.8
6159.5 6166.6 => 13.8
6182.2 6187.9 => 15.6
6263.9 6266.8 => 14.9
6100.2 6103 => 14.6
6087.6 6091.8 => 15.6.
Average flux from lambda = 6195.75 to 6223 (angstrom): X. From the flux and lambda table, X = 15.1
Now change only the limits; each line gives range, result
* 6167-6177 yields 14.5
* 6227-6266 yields 14.2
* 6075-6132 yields 15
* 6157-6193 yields 14.6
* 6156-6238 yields 14.7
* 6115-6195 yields 14.7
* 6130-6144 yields 14.9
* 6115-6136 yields 14.8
